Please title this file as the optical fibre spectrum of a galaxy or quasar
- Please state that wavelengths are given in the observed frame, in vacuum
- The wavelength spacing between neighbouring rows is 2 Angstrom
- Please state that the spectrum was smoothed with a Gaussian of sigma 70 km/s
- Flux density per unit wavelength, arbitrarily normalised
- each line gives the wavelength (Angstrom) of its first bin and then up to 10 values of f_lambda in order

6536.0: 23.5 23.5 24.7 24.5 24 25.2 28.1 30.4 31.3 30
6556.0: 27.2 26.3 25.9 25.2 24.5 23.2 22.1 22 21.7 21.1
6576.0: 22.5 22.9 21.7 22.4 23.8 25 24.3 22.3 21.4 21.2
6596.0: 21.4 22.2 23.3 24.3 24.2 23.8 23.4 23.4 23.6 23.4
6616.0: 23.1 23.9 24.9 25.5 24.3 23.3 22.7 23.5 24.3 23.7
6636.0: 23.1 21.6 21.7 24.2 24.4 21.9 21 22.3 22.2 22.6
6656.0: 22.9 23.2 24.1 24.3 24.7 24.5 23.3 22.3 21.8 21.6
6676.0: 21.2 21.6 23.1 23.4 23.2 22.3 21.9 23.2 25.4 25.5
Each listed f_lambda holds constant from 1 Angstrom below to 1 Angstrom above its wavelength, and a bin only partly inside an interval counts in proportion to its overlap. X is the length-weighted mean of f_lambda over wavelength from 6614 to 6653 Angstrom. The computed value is 23.2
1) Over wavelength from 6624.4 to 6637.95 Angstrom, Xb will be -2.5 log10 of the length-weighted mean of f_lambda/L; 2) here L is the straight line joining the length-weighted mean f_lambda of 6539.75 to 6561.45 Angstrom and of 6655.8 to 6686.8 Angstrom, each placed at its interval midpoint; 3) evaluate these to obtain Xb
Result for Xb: 0.046 mag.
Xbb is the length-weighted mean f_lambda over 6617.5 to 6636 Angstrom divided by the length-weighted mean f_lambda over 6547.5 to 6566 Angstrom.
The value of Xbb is 0.87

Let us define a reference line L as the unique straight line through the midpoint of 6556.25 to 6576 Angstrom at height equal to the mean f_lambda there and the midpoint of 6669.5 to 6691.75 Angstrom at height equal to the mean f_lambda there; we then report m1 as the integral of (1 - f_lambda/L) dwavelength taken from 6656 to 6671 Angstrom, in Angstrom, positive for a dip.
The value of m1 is -0.7 Angstrom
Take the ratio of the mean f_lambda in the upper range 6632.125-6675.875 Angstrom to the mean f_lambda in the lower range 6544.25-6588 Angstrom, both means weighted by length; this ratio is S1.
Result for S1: 0.9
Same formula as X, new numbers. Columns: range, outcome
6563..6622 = 23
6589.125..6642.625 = 23.2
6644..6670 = 23.1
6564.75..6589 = 22.7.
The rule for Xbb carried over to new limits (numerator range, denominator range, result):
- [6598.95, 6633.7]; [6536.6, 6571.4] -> 0.93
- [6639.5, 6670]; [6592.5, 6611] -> 1.01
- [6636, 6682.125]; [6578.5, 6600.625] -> 1.01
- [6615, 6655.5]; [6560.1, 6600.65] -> 1.02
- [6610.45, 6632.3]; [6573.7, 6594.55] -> 1.05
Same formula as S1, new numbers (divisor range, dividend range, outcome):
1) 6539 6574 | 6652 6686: 0.90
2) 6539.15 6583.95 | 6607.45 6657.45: 0.94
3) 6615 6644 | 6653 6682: 0.97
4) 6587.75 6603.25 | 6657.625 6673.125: 1.05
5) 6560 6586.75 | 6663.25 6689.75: 0.99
